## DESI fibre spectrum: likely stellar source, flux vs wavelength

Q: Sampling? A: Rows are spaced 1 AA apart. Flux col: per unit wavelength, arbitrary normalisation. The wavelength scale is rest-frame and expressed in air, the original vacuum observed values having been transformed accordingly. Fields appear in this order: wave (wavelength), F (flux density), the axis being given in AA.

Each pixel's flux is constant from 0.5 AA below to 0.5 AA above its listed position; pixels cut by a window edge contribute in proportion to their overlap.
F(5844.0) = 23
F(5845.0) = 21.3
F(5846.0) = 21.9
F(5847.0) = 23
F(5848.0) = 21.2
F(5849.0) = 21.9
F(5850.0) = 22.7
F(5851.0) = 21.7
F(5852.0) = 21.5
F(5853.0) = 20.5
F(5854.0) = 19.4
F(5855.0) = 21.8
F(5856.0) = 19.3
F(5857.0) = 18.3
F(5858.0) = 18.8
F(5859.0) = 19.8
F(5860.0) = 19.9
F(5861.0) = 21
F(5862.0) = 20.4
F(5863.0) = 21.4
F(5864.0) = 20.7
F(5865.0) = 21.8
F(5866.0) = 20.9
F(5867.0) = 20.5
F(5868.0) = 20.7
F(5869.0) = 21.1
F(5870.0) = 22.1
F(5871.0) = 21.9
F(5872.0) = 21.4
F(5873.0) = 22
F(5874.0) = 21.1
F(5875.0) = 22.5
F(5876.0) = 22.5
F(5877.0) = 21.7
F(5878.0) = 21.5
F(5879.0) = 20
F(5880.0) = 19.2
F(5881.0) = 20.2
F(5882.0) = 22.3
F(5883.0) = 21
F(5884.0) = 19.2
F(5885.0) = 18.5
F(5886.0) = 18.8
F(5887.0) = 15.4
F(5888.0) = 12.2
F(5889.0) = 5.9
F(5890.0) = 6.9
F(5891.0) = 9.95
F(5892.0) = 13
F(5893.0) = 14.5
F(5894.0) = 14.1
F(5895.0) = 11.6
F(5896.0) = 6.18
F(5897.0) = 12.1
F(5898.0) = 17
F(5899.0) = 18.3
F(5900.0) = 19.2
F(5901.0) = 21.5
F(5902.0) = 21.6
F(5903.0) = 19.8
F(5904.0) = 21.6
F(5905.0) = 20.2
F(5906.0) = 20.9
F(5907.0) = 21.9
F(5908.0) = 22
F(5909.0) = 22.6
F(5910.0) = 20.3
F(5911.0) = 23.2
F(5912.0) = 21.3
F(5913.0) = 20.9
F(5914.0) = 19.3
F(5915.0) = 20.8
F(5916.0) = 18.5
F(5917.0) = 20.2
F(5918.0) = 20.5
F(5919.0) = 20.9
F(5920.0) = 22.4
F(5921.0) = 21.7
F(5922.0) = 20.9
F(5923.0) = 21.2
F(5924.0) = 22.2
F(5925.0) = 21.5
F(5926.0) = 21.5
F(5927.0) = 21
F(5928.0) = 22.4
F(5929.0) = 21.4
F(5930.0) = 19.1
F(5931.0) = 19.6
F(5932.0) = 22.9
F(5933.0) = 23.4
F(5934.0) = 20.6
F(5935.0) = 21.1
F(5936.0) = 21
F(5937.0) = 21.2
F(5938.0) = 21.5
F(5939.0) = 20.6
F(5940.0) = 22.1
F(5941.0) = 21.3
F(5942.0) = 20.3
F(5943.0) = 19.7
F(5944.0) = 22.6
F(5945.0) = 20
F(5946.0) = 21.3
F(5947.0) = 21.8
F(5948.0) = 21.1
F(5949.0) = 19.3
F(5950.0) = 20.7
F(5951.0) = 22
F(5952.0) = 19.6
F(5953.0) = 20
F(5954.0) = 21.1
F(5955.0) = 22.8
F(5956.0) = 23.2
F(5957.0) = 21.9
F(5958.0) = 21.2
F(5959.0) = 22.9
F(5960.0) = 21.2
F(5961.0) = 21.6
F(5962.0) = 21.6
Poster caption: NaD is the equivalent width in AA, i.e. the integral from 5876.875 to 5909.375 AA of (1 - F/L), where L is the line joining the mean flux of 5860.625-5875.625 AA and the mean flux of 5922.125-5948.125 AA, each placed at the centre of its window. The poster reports 6.2 AA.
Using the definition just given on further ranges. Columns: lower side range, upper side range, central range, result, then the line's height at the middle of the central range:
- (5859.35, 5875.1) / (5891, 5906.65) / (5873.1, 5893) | 1.6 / 18.9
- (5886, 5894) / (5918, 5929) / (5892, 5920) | -4.1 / 16.4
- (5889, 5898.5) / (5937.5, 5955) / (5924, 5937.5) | -2.4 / 18.1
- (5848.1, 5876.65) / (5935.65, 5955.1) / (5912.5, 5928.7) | 0.0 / 21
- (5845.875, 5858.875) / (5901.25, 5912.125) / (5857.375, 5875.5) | 0.0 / 21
